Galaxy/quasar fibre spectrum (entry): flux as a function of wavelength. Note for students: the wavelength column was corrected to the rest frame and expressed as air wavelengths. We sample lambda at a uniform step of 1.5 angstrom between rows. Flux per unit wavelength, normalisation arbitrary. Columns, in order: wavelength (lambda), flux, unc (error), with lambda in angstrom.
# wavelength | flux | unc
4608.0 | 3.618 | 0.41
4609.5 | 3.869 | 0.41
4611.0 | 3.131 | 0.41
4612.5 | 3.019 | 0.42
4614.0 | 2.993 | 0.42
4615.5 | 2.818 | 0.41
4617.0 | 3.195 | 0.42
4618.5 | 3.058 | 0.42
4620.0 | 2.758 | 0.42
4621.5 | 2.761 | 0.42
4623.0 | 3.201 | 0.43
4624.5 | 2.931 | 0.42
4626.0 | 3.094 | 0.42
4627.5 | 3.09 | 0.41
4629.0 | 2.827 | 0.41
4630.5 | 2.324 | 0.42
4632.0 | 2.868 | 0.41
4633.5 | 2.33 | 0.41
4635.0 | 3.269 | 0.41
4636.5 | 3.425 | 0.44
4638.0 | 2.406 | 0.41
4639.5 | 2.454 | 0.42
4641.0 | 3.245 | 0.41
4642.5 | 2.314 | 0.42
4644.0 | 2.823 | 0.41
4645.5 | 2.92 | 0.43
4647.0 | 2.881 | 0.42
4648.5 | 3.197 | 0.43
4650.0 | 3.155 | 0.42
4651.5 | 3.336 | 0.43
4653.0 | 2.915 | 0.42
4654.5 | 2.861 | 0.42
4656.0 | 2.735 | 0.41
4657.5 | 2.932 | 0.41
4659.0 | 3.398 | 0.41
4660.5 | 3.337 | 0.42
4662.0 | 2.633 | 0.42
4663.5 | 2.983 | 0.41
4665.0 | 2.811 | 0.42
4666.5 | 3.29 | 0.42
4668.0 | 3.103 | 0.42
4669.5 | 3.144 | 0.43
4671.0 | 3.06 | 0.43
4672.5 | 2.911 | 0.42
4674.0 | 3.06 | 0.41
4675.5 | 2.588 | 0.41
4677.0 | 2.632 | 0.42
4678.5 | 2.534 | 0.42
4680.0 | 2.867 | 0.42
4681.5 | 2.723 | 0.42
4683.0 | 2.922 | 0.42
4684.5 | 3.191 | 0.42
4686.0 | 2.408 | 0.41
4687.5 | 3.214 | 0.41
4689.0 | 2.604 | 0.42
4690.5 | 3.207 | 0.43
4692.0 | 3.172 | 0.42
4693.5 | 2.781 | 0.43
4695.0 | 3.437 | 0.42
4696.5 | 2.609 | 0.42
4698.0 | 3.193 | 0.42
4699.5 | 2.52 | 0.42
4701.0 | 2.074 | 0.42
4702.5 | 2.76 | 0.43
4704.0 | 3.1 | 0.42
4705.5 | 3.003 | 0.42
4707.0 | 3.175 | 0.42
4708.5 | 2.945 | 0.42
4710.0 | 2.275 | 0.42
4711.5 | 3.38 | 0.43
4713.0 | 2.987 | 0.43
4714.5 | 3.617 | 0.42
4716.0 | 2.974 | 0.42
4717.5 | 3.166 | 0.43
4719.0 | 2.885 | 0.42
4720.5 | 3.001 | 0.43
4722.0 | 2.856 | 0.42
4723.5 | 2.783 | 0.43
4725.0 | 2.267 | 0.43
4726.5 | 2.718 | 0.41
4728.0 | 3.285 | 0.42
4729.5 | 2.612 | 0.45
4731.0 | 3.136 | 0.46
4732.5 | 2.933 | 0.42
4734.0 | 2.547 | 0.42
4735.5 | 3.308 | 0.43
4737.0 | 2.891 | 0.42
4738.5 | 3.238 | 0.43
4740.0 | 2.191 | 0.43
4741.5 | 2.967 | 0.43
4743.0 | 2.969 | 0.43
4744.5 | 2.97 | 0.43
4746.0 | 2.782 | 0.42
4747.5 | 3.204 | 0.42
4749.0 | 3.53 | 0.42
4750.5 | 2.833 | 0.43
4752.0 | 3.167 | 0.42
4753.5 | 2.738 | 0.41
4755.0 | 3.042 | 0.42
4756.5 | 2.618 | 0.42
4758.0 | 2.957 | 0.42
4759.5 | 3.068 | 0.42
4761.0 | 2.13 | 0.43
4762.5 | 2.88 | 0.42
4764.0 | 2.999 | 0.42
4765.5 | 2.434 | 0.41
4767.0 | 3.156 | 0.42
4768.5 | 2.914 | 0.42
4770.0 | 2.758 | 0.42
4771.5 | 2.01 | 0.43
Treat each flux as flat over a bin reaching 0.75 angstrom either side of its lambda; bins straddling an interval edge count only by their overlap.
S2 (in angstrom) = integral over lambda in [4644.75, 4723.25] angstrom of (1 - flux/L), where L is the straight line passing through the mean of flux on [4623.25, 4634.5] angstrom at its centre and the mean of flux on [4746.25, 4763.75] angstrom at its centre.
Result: -2.5 angstrom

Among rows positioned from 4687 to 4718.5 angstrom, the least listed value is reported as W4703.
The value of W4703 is 2.074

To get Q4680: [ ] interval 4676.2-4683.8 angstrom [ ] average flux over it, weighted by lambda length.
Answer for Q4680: 2.74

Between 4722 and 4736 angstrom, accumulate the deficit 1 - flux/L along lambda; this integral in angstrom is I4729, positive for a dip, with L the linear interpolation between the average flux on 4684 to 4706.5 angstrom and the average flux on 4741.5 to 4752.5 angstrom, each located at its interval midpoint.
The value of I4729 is 0.8 angstrom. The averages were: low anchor 2.88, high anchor 3.06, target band 2.84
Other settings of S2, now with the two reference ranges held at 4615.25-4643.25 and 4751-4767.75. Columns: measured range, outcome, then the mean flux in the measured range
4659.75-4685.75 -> -0.60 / 2.92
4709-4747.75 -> -1.03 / 2.92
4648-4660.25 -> -0.93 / 3.07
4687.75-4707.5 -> -0.36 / 2.9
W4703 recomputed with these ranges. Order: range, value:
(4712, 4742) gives 2.191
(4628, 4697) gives 2.314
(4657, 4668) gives 2.633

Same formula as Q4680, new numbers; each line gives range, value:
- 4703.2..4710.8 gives 2.9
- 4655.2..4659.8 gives 3.02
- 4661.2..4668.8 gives 2.97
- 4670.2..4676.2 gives 2.91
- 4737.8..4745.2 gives 2.86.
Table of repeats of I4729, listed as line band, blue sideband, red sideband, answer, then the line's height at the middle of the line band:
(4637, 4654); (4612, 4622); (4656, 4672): 0.71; 3.01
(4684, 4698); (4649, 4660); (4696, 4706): -0.76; 2.81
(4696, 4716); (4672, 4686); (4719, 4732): -0.56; 2.82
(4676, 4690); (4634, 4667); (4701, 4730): 0.70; 2.94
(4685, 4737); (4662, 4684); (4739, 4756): 0.18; 2.92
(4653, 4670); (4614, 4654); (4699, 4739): -0.62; 2.91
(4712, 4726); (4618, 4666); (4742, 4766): -0.22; 2.91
